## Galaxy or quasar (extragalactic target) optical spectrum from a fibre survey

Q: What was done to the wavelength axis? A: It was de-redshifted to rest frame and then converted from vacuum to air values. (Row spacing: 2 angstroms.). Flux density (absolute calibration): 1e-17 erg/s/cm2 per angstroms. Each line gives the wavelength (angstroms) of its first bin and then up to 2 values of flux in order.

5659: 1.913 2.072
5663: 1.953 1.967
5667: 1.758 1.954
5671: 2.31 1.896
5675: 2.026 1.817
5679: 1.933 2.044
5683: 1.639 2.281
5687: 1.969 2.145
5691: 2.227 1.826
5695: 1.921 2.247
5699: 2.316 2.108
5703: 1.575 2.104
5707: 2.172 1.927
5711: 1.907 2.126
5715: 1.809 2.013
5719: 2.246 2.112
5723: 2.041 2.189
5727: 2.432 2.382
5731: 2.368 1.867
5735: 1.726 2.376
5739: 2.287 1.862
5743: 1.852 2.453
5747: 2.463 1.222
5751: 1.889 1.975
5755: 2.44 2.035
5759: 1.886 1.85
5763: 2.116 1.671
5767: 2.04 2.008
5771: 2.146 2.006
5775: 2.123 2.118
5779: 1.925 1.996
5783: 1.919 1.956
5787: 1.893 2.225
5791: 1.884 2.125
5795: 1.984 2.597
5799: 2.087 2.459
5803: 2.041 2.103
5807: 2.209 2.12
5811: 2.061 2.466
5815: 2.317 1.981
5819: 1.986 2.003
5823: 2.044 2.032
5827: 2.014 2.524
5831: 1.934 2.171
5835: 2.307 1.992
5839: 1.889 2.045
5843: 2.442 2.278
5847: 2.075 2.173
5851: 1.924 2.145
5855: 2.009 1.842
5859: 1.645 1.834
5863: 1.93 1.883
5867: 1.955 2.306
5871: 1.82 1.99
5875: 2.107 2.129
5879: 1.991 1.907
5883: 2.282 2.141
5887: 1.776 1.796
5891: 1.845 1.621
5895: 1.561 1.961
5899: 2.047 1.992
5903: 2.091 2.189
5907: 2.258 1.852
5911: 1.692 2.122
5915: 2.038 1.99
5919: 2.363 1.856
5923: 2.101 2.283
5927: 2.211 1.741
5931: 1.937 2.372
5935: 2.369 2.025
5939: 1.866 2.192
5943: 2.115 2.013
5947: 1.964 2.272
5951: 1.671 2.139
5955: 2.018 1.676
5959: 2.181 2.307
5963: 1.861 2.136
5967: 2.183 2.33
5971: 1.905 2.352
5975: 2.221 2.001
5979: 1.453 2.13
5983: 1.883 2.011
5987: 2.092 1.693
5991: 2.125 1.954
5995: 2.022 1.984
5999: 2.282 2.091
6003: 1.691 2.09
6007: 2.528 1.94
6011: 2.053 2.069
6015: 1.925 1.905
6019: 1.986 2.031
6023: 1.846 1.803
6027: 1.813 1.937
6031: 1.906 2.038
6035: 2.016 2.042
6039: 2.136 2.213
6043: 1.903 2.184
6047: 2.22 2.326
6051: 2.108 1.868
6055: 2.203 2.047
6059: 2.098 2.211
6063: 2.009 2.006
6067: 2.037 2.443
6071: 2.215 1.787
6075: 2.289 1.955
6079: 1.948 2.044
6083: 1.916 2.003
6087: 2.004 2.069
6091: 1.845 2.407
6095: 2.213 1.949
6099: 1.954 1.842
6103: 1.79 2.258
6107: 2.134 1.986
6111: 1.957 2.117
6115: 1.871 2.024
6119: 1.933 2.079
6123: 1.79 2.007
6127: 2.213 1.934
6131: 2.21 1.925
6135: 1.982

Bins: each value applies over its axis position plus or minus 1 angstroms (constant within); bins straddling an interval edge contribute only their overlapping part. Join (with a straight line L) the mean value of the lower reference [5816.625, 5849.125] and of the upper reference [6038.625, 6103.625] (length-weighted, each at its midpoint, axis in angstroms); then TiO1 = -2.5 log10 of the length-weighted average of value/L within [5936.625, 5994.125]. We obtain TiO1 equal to 0.03 mag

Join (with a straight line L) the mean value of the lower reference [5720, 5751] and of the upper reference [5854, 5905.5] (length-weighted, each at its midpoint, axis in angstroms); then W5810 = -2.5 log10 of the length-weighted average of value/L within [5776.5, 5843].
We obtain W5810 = -0.05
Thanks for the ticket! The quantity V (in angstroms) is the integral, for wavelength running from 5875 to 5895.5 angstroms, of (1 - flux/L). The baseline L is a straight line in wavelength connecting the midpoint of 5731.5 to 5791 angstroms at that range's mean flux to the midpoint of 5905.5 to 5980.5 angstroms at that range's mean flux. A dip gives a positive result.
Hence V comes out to 1.2 angstroms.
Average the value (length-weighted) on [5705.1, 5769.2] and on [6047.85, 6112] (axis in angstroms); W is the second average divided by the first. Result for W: 1.00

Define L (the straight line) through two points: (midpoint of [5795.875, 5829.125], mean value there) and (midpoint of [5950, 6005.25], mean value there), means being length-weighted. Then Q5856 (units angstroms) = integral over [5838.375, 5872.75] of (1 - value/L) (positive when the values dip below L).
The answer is 1.89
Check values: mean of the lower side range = 2.17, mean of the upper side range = 2.02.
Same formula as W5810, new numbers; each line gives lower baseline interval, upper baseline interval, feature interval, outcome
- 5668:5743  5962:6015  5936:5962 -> 0.00 mag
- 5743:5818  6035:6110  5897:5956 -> 0.01 mag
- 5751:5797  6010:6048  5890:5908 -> 0.03 mag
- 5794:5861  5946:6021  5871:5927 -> 0.04 mag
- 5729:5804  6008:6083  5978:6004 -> 0.05 mag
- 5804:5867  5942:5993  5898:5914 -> 0.01 mag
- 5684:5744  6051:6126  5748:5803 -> 0.03 mag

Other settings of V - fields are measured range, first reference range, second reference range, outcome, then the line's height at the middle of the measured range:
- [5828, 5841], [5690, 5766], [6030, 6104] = -0.5 angstroms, 2.06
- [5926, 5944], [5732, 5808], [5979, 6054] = -0.6 angstroms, 2.03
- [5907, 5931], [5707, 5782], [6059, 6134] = 0.2 angstroms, 2.05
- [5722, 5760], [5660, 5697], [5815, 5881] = -1.5 angstroms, 2.01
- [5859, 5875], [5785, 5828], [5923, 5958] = 1.1 angstroms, 2.09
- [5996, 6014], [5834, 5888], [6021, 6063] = -0.3 angstroms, 2.04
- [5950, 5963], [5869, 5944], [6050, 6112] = 0.3 angstroms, 2.03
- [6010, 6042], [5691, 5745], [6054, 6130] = 1.0 angstroms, 2.05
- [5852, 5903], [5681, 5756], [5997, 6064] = 2.8 angstroms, 2.06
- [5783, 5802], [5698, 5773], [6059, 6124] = -0.7 angstroms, 2.05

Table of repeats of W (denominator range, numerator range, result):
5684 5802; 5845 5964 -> 0.97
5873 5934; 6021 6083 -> 1.02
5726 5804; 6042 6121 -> 0.99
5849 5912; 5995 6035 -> 1.02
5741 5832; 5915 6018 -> 0.99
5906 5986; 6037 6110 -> 1.01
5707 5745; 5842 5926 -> 0.96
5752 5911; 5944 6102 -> 1.00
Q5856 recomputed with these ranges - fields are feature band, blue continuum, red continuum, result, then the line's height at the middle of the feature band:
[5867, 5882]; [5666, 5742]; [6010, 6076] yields 0.2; 2.05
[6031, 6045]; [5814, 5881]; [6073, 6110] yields -0.2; 2.03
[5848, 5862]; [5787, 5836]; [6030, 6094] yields 1.3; 2.14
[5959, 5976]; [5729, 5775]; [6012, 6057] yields -1.2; 2.03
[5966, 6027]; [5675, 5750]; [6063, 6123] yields 0.7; 2.04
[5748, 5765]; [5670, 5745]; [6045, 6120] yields 1.2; 2.06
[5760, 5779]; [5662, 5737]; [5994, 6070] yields 0.4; 2.04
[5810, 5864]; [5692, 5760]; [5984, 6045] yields -0.9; 2.04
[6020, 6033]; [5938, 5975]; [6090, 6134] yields 0.9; 2.05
